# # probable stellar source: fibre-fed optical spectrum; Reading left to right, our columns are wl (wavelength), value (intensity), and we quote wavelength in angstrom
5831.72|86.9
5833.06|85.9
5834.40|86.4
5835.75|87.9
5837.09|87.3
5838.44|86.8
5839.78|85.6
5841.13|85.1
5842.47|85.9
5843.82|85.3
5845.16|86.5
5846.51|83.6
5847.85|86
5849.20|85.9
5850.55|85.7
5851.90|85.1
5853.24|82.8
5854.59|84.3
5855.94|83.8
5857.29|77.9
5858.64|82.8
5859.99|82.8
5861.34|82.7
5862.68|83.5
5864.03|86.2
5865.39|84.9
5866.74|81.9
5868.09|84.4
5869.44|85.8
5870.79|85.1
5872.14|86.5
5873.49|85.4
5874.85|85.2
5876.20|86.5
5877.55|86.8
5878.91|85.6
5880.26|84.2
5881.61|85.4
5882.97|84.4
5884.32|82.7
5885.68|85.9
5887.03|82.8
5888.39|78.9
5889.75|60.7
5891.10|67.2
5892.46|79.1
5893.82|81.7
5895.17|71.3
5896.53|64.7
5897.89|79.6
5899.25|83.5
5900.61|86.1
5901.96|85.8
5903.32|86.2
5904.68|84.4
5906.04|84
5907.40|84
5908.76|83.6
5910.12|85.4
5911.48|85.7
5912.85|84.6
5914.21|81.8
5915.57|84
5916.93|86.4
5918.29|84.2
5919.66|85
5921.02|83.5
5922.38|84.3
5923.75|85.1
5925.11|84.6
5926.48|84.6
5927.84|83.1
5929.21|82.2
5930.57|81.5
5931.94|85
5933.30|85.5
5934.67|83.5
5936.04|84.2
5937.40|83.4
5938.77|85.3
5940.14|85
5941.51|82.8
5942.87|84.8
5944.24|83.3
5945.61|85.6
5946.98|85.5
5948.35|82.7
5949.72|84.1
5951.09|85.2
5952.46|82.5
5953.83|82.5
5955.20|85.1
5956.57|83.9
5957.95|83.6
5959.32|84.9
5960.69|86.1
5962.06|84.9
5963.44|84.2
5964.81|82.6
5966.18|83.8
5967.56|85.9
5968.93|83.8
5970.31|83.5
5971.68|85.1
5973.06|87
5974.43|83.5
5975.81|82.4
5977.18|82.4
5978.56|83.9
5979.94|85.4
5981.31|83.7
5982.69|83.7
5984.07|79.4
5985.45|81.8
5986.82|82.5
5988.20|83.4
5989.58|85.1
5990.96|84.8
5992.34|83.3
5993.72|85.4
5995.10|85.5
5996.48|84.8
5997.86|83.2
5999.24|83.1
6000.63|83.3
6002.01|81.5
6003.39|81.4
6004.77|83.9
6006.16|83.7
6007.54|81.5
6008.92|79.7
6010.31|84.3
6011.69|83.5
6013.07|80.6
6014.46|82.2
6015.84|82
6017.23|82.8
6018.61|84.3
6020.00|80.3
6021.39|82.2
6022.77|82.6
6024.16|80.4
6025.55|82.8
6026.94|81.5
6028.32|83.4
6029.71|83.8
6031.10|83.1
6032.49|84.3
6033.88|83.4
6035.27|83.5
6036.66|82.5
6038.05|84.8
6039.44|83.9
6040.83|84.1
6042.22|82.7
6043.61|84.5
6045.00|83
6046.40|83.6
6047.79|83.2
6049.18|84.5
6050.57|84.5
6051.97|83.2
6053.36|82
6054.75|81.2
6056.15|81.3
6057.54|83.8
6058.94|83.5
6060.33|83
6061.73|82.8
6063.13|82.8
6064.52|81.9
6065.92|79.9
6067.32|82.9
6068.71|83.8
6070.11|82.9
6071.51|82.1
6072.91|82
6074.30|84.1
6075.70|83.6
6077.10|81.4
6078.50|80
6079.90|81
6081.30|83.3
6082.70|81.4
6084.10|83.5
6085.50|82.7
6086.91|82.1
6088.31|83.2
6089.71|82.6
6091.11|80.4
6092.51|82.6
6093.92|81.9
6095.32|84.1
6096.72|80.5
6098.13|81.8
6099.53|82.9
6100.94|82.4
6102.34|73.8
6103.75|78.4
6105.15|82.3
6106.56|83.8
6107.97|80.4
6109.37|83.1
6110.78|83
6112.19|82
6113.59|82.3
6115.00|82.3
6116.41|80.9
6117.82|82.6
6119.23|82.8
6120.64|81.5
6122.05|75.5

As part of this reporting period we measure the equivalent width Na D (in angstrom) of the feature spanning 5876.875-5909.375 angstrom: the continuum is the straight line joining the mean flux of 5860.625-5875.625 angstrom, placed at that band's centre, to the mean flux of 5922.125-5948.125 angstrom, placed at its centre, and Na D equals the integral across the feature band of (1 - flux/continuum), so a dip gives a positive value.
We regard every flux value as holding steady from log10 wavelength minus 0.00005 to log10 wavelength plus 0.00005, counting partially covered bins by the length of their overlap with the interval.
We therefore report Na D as 1.44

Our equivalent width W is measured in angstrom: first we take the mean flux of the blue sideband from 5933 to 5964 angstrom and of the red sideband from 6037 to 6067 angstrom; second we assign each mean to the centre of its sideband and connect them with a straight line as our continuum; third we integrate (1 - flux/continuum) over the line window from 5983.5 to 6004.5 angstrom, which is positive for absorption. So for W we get 0.1 angstrom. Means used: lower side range 84.3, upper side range 83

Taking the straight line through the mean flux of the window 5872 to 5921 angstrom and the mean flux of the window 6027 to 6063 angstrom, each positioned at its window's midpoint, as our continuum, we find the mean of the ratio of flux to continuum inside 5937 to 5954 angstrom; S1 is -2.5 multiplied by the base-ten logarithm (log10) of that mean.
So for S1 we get -0.02 mag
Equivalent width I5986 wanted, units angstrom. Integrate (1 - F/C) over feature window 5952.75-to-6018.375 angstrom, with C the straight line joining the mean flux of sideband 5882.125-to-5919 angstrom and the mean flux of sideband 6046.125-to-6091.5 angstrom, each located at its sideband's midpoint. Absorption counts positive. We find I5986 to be -1.34 angstrom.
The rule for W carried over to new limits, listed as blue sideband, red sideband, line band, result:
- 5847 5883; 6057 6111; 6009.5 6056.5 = -0.2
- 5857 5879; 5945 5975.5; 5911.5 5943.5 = 0.1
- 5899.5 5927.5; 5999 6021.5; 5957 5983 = -0.3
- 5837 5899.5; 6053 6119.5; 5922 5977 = -1.2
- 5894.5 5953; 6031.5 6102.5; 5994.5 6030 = 0.1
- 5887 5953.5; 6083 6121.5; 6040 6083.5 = -0.4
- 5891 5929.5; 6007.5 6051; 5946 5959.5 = -0.2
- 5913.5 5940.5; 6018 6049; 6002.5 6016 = 0.2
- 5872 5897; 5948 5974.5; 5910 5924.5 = -0.4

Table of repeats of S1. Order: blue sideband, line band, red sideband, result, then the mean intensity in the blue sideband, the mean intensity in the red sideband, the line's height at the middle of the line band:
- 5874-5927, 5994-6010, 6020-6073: 0.00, 82.3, 82.9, 82.7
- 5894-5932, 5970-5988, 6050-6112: -0.01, 83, 82.1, 82.6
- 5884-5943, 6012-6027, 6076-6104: 0.00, 82.2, 81.6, 81.8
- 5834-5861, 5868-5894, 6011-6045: 0.03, 84.8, 82.9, 84.4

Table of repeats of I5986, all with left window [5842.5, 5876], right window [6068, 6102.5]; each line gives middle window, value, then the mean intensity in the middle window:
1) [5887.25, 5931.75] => 1.3 angstrom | 81.5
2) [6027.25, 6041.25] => -0.2 angstrom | 83.6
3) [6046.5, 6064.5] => -0.1 angstrom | 83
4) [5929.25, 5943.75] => -0.1 angstrom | 84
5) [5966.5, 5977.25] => -0.1 angstrom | 84.3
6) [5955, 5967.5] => -0.2 angstrom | 84.4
